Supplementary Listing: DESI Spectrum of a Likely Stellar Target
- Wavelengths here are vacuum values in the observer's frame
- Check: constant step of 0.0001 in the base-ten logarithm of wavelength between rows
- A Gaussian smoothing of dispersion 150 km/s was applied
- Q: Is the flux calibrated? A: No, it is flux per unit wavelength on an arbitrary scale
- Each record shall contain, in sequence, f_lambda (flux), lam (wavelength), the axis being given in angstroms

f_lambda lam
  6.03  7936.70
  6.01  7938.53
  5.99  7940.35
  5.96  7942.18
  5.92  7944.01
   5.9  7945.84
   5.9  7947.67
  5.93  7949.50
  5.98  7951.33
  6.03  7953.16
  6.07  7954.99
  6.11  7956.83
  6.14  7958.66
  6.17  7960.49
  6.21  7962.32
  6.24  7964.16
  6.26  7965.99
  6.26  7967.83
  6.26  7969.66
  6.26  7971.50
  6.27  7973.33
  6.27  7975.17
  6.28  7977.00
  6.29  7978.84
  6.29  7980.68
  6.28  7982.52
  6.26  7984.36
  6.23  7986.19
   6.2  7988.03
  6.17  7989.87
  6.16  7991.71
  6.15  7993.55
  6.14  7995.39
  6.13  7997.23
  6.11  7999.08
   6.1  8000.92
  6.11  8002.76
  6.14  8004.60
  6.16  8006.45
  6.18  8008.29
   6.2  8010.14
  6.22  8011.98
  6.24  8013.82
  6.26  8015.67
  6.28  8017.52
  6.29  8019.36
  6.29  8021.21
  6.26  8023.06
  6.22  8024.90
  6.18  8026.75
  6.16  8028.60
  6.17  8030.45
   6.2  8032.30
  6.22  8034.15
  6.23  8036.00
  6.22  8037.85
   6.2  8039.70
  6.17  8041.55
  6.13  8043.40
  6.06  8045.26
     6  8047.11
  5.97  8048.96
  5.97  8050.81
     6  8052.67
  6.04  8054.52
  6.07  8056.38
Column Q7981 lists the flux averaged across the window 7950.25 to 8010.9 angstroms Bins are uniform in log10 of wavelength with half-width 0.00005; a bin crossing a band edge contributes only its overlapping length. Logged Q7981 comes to 6.18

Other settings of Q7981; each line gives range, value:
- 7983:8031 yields 6.19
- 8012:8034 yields 6.23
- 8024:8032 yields 6.18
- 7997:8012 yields 6.14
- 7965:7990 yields 6.26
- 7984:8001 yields 6.17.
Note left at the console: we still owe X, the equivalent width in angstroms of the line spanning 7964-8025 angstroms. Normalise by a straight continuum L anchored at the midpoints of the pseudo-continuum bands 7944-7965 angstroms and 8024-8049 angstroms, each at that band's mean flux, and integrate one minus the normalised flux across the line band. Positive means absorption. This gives -1.1 angstroms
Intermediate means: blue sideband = 6.05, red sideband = 6.16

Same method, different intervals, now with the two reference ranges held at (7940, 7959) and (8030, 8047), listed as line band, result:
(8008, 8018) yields -0.2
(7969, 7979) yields -0.4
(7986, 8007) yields -0.2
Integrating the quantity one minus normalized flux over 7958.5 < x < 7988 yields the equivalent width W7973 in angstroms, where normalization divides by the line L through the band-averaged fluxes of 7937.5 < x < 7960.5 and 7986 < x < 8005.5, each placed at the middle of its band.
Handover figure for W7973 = -0.8 angstroms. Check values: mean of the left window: 6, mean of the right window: 6.15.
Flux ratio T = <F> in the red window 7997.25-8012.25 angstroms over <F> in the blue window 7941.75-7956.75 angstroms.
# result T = 1.0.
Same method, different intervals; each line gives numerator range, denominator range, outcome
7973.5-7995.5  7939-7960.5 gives 1.04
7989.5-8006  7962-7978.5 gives 0.98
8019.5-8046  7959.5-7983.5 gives 0.99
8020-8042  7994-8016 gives 1.01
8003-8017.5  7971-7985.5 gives 0.99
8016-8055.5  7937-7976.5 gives 1.01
